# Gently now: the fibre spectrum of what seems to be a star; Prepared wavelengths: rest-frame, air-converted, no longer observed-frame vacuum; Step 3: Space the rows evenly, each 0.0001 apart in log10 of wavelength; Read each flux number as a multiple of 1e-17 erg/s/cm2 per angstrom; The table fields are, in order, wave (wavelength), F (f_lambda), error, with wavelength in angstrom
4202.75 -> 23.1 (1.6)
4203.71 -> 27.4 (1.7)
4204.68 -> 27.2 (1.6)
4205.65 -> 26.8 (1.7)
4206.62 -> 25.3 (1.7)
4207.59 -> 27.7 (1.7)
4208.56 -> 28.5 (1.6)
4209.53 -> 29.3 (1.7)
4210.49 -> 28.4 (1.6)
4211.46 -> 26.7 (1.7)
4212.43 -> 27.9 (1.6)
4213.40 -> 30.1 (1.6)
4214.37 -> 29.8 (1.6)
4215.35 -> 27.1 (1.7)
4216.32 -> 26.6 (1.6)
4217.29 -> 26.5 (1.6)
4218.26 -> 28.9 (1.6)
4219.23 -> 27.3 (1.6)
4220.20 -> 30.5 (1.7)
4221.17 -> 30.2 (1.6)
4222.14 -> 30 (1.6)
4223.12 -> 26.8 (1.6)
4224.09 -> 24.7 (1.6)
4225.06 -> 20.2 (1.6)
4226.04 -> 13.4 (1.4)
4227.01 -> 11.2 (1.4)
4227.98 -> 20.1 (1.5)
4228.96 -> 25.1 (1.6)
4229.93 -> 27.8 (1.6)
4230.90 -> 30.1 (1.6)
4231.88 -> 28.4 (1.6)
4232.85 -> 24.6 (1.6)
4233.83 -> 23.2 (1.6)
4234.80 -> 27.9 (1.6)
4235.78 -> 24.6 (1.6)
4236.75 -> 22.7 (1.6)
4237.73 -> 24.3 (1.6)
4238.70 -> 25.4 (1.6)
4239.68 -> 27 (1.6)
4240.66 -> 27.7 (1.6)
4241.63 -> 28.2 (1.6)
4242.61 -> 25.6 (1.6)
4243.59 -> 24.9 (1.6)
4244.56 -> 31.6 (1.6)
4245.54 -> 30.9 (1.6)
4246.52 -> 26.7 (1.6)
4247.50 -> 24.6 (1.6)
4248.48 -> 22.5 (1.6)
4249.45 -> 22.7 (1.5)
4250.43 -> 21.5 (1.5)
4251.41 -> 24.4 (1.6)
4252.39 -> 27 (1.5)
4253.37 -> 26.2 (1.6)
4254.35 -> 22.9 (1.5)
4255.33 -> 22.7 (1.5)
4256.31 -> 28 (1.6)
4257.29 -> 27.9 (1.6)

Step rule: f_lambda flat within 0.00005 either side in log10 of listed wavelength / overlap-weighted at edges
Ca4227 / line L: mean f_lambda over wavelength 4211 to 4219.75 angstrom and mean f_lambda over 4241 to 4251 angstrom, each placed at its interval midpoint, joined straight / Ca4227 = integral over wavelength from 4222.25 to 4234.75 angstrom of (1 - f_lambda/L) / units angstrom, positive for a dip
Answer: 1.7 angstrom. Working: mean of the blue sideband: 27.9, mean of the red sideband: 25.9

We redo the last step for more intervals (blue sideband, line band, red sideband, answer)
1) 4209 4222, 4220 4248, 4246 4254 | 0.9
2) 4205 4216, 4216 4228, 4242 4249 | 1.3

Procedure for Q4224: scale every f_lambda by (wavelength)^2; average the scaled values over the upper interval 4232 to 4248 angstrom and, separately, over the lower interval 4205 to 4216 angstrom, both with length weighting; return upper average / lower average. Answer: 1.0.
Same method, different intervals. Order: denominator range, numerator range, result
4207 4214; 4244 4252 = 0.92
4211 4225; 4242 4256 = 0.92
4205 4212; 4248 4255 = 0.88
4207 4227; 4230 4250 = 0.99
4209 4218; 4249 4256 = 0.87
